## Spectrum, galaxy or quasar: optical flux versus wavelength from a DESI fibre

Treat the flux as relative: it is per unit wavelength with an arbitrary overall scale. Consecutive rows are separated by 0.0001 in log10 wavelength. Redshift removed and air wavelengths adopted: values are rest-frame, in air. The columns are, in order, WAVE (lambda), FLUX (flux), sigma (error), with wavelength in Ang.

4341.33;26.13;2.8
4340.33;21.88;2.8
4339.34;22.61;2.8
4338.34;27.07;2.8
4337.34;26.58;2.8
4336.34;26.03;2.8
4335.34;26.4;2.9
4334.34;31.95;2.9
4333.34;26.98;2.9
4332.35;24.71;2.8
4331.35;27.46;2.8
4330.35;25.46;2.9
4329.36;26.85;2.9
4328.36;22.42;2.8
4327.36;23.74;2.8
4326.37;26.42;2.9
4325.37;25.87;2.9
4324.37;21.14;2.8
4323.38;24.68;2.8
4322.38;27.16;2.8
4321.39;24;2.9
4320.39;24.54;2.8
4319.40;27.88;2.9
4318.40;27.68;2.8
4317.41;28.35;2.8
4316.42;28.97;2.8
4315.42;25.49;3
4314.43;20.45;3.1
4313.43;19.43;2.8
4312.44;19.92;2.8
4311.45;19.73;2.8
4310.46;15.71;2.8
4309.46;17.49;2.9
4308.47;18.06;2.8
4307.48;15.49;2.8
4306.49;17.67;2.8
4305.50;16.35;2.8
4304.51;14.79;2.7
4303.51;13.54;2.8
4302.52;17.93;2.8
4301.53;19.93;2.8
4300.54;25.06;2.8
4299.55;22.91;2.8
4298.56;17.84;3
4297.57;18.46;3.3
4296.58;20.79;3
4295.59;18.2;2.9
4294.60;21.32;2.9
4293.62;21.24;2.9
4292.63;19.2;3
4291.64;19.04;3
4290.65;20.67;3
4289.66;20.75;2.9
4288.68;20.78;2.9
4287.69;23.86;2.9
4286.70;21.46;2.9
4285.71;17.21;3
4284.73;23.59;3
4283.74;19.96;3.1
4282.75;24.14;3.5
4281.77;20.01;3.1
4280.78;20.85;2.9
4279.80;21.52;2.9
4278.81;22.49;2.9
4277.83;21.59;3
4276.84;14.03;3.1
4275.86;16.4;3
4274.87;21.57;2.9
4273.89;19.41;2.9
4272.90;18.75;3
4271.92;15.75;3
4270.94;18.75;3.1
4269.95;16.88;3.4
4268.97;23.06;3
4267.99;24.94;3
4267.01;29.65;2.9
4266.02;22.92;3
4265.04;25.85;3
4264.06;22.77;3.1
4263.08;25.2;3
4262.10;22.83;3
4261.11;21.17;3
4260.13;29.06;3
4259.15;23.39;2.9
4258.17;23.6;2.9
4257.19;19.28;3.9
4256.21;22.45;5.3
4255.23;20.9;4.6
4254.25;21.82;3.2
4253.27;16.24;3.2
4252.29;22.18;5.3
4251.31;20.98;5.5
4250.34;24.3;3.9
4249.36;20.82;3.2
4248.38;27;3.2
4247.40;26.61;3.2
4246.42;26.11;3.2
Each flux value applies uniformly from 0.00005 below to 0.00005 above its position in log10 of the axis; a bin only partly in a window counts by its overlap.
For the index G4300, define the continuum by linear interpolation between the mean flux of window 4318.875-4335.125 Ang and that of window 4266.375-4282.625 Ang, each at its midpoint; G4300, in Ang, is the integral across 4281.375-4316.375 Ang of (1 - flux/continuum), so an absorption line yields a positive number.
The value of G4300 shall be 4.7 Ang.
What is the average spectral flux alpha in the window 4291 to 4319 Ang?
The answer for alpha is 20.1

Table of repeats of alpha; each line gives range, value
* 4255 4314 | 20.4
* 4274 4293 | 20.5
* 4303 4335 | 22.8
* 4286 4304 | 20.1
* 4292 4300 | 20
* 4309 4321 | 23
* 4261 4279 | 21.2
